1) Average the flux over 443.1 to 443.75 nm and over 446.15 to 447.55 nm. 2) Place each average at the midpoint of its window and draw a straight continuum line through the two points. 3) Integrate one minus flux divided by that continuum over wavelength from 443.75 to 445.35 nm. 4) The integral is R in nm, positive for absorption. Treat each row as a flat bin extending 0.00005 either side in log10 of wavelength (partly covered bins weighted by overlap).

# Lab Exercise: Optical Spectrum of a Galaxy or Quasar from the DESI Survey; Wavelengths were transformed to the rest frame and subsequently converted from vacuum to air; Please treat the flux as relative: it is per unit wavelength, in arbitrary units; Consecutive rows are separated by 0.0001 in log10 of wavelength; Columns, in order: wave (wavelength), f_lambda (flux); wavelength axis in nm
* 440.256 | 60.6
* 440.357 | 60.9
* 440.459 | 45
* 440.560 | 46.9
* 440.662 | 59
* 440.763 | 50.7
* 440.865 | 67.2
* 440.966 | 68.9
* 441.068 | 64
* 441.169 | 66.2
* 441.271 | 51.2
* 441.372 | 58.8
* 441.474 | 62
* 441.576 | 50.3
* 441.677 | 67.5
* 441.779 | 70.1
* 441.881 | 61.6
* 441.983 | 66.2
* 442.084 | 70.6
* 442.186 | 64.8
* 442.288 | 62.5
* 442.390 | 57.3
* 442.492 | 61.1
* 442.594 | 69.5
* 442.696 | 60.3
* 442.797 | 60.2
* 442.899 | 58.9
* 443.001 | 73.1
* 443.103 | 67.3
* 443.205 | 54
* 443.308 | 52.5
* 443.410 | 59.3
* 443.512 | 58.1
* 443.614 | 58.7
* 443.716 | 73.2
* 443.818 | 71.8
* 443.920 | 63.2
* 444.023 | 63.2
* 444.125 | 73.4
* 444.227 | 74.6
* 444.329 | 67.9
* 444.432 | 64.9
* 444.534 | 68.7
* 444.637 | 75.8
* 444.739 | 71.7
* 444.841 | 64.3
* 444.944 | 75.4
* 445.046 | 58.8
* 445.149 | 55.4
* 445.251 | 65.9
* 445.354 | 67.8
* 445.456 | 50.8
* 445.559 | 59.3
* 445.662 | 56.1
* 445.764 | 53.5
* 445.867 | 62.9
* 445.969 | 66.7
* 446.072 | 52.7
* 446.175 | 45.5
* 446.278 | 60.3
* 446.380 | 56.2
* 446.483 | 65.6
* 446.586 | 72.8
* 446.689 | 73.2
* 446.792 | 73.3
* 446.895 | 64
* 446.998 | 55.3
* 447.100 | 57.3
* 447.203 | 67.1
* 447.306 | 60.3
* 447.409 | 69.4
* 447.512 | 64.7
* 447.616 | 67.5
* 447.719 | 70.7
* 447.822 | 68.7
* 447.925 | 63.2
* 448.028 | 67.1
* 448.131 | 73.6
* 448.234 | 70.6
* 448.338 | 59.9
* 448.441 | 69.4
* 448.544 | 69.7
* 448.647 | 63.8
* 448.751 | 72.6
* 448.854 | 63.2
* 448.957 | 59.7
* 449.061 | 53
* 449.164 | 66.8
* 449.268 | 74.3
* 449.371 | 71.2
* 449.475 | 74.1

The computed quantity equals -0.18 nm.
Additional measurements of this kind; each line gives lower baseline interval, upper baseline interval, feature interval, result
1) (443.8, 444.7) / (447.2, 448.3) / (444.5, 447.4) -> 0.23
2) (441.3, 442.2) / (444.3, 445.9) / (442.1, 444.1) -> 0.02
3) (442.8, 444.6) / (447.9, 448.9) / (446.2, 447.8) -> 0.04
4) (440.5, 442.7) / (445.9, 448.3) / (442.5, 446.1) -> -0.04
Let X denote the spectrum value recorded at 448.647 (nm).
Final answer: 63.8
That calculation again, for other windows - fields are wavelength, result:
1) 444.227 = 74.6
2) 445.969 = 66.7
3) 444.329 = 67.9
